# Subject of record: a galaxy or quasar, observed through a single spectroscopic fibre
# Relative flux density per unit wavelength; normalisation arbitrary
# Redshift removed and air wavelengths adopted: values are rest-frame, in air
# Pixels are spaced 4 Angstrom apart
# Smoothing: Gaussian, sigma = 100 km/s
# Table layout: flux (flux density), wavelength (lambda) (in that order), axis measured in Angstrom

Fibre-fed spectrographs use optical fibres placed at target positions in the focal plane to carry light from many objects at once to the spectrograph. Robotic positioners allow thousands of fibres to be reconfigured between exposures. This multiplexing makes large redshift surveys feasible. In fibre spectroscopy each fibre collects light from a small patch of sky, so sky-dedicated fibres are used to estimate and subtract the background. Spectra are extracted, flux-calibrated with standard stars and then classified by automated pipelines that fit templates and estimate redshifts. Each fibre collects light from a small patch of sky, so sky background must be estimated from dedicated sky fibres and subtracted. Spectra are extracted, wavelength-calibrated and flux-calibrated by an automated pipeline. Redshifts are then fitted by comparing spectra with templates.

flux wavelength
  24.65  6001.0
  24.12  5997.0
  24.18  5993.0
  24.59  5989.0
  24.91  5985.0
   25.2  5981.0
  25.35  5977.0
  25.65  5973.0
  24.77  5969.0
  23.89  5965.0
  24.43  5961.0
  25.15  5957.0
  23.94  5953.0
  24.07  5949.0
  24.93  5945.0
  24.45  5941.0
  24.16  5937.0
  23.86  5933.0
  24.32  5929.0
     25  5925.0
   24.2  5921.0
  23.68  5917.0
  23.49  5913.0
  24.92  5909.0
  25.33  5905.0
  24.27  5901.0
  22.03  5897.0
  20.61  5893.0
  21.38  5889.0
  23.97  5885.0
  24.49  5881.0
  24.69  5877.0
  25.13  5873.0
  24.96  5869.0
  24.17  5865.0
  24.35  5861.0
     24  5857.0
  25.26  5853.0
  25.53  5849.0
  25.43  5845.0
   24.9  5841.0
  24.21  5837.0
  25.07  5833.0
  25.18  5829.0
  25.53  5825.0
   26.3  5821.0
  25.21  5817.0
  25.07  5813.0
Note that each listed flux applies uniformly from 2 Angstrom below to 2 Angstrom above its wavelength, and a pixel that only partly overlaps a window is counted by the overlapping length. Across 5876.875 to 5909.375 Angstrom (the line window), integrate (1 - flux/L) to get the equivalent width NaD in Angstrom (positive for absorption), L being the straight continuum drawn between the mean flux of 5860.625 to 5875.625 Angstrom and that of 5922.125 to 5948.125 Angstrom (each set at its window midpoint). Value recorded 1.6 Angstrom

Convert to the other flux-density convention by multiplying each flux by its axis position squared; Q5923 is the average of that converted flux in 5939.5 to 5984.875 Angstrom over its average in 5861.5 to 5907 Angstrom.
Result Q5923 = 1.07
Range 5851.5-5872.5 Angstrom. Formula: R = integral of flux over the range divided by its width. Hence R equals 24.6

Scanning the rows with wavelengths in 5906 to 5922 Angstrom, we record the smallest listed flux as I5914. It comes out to 23.49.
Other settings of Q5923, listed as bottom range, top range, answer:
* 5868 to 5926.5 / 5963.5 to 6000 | 1.07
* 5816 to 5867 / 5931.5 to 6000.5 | 1.03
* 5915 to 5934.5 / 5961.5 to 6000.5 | 1.04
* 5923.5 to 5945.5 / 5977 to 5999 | 1.03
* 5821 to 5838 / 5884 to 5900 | 0.89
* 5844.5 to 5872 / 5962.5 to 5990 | 1.05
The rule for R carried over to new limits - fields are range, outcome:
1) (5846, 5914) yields 24.1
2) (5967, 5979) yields 25.3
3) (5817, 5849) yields 25.2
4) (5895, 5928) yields 24.1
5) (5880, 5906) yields 23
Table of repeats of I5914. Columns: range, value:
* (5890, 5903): 20.61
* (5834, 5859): 24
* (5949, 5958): 23.94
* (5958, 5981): 23.89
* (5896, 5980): 22.03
